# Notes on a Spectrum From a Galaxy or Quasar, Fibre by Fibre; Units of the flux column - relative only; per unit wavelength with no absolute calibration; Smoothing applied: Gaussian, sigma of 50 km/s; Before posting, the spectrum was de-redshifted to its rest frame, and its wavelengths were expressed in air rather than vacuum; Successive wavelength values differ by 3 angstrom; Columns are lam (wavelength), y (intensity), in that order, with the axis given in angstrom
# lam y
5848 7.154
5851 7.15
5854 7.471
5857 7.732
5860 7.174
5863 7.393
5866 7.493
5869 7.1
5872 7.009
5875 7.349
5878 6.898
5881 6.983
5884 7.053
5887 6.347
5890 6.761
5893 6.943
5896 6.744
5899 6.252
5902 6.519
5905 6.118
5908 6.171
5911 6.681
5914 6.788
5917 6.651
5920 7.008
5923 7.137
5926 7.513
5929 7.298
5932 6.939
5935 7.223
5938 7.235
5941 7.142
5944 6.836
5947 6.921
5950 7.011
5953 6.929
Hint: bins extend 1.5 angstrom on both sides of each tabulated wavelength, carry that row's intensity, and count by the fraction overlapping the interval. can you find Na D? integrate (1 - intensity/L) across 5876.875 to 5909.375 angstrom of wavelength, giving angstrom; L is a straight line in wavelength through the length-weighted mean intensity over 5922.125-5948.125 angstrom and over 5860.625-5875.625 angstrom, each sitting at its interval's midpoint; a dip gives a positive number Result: 2.7 angstrom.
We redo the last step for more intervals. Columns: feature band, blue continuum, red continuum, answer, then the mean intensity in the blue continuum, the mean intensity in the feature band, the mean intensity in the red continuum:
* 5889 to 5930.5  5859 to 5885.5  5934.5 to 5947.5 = 2.08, 7.16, 6.76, 7.07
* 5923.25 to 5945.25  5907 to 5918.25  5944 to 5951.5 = -1.19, 6.59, 7.17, 6.94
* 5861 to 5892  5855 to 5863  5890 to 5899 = 0.24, 7.44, 7.04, 6.73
